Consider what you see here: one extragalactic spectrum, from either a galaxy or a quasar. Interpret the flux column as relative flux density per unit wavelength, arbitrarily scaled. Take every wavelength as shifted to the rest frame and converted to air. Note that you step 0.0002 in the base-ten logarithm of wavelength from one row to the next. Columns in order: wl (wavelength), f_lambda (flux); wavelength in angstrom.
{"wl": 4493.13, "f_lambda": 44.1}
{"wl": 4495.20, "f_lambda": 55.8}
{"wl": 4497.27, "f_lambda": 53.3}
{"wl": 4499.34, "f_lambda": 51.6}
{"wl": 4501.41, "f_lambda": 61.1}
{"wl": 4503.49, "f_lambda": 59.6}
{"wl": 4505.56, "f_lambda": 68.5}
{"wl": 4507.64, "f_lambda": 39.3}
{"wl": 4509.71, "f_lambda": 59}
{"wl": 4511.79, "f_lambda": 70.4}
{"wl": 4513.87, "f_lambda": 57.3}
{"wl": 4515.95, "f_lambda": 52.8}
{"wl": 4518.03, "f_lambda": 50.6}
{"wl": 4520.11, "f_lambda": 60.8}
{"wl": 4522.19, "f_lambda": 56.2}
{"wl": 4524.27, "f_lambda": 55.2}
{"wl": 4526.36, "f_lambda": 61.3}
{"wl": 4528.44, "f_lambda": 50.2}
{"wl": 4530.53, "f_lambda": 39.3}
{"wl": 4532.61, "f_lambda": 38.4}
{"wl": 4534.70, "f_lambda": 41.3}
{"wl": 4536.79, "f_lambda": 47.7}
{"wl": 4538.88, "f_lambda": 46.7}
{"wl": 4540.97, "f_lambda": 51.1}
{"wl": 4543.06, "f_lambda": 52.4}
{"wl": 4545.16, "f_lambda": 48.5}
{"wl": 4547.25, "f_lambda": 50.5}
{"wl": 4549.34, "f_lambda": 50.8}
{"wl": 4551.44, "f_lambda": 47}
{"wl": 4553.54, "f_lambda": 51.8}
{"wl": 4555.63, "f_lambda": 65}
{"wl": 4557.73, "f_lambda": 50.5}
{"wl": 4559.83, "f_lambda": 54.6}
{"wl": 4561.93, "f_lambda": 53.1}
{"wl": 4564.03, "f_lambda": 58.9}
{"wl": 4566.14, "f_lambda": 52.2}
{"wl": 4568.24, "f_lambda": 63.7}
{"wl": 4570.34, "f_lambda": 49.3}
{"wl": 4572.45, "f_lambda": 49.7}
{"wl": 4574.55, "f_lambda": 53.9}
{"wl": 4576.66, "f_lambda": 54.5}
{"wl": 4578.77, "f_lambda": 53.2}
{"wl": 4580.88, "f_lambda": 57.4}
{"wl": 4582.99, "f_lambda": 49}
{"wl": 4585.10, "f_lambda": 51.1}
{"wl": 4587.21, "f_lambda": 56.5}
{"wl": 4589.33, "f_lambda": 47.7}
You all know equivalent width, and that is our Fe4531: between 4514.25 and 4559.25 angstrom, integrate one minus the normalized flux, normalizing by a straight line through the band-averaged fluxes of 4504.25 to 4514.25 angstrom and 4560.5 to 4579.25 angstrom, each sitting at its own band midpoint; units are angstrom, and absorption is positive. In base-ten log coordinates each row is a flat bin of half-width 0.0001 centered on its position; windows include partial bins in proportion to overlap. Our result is 4.7 angstrom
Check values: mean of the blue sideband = 59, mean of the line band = 51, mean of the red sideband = 54.3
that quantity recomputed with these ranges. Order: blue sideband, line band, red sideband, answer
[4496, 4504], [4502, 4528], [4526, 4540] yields -3.1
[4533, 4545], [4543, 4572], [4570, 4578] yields -2.1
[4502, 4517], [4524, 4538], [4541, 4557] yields 2.0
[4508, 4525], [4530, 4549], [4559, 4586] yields 3.1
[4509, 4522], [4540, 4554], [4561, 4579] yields 1.4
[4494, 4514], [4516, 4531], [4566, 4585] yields 0.7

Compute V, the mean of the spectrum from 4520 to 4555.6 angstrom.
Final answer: 50.1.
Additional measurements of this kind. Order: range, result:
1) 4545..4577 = 53.5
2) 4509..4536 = 53.2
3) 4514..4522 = 55.2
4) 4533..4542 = 46.1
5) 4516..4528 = 56.2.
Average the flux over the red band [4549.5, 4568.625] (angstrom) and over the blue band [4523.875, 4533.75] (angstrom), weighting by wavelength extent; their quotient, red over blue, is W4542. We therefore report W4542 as 1.13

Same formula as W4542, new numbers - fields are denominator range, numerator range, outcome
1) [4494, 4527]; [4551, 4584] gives 0.95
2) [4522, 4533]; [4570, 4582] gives 1.06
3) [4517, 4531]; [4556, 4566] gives 1.02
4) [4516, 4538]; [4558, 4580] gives 1.08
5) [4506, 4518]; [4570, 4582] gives 0.95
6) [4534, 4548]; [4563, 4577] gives 1.13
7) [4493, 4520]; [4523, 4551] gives 0.87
